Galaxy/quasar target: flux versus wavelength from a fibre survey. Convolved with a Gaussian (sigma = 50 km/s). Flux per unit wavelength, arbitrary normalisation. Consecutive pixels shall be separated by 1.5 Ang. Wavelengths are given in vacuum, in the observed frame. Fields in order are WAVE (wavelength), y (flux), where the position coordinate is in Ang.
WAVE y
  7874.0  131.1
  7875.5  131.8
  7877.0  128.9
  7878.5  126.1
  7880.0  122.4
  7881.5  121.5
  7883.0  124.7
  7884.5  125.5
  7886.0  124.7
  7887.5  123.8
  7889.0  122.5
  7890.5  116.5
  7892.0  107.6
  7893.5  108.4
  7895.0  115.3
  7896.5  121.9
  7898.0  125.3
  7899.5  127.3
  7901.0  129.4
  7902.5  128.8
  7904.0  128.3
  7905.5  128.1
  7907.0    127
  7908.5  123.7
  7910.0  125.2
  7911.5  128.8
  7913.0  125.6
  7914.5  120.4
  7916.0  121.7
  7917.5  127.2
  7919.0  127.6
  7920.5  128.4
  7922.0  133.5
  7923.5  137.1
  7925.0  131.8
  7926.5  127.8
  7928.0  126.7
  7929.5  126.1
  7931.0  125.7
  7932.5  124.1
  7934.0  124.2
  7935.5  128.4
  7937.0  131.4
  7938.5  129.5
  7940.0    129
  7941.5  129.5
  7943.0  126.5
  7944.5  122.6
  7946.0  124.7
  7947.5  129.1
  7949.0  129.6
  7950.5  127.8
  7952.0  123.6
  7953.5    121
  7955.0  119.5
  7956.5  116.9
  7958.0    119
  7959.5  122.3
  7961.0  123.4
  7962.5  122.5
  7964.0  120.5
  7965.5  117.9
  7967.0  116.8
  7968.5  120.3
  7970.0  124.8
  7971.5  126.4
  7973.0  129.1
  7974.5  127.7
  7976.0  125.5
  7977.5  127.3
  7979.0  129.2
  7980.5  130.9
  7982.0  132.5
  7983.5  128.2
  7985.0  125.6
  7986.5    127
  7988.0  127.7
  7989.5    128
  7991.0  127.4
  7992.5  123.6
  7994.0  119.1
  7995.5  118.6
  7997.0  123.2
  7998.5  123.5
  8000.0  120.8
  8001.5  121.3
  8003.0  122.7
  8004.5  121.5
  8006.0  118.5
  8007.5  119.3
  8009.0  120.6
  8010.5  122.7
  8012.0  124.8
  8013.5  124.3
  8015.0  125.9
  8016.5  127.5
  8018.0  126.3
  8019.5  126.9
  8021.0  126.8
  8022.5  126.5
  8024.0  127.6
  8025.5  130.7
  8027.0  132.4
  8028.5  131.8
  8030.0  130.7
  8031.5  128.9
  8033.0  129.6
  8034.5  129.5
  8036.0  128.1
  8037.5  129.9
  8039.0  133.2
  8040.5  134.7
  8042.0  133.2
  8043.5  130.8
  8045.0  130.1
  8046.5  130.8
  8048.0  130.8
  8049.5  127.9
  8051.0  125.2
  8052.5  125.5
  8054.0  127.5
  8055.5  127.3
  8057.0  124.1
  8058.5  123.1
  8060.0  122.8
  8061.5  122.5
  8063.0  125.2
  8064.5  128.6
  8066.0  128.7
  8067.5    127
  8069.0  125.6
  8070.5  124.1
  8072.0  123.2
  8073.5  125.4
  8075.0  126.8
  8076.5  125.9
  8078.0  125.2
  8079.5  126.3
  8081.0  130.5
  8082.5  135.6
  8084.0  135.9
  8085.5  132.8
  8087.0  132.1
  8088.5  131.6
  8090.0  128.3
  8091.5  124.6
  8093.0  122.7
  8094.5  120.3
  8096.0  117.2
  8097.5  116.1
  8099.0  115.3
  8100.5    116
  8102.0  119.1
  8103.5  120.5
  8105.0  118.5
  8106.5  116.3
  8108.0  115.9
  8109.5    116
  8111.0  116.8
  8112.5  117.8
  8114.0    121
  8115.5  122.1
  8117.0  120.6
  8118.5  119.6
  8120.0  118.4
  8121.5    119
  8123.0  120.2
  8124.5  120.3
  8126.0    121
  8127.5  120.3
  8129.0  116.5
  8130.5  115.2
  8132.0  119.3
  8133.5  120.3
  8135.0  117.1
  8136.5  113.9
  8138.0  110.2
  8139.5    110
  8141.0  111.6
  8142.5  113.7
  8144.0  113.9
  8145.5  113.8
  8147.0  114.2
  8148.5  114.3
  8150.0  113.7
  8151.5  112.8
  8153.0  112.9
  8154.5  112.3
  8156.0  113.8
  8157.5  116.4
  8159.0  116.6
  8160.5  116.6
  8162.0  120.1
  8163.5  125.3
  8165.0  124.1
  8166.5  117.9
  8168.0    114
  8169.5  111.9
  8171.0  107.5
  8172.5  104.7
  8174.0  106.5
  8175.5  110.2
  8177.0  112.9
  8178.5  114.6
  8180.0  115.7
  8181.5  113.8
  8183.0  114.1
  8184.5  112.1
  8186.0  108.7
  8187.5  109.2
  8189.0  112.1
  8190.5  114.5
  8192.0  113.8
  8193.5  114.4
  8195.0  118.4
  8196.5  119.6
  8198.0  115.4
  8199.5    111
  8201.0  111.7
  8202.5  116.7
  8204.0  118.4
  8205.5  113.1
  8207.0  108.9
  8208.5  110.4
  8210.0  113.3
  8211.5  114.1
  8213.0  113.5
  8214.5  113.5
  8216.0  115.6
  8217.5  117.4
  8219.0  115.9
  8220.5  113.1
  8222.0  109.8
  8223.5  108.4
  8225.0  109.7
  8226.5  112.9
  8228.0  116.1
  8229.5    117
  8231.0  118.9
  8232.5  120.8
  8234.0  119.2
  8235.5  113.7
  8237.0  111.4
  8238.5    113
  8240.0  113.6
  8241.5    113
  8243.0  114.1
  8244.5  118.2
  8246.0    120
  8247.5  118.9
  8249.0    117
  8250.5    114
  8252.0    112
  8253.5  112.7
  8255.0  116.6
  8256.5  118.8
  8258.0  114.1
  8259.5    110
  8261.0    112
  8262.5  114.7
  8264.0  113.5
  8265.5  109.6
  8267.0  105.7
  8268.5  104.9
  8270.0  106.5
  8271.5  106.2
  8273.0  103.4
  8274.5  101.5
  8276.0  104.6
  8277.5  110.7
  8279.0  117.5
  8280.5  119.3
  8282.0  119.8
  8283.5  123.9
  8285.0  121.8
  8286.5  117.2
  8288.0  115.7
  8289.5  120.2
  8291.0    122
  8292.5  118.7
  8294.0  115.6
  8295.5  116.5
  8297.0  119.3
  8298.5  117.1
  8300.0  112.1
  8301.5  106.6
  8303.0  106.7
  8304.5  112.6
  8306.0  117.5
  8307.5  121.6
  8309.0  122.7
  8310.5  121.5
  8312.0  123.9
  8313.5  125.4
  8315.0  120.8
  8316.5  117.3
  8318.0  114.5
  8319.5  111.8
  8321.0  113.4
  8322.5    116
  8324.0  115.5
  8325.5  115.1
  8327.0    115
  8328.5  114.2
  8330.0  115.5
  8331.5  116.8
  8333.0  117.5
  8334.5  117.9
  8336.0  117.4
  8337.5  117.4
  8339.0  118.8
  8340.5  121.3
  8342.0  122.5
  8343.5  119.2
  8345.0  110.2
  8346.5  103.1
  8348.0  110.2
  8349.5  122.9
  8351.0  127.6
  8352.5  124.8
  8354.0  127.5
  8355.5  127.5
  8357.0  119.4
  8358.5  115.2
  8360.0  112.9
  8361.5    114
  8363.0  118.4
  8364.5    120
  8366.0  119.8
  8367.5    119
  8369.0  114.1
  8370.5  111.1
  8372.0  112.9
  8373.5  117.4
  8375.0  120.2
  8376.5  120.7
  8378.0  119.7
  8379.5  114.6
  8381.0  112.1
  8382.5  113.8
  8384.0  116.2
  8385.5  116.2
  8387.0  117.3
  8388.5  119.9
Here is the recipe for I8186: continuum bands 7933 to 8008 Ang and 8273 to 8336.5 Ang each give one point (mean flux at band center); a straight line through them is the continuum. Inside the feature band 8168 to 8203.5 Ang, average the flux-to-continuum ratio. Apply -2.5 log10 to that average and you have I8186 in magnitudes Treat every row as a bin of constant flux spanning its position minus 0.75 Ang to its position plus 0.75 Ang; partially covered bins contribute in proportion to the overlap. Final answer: 0.06 mag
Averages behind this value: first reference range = 125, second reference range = 116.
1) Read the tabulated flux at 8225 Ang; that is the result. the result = 109.7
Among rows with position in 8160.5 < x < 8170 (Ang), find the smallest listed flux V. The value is 111.9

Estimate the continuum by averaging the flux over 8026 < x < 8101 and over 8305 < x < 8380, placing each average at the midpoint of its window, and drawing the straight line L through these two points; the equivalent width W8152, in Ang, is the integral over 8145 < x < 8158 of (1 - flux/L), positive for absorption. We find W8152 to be 1.1 Ang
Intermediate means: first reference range 127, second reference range 118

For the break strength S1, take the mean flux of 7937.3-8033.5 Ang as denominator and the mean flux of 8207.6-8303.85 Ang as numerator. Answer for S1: 0.91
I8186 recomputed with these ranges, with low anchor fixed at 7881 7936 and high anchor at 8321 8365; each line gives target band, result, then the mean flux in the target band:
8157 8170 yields 0.02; 118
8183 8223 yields 0.06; 114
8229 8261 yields 0.04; 115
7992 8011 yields 0.02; 121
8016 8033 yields -0.05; 129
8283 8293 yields -0.01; 120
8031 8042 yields -0.07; 131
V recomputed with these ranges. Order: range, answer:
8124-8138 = 110.2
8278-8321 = 106.6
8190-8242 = 108.4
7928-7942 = 124.1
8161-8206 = 104.7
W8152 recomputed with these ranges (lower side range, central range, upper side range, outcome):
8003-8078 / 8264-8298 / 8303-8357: 1.7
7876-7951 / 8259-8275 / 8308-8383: 1.5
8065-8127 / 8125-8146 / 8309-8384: 1.1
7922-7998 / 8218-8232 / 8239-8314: 0.3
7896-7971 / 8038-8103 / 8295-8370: -2.0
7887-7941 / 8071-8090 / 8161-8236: -1.7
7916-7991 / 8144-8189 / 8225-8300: 1.6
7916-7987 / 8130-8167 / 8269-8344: 1.5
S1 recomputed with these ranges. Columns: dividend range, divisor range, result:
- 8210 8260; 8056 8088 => 0.90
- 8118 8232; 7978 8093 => 0.90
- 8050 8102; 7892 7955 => 1.00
